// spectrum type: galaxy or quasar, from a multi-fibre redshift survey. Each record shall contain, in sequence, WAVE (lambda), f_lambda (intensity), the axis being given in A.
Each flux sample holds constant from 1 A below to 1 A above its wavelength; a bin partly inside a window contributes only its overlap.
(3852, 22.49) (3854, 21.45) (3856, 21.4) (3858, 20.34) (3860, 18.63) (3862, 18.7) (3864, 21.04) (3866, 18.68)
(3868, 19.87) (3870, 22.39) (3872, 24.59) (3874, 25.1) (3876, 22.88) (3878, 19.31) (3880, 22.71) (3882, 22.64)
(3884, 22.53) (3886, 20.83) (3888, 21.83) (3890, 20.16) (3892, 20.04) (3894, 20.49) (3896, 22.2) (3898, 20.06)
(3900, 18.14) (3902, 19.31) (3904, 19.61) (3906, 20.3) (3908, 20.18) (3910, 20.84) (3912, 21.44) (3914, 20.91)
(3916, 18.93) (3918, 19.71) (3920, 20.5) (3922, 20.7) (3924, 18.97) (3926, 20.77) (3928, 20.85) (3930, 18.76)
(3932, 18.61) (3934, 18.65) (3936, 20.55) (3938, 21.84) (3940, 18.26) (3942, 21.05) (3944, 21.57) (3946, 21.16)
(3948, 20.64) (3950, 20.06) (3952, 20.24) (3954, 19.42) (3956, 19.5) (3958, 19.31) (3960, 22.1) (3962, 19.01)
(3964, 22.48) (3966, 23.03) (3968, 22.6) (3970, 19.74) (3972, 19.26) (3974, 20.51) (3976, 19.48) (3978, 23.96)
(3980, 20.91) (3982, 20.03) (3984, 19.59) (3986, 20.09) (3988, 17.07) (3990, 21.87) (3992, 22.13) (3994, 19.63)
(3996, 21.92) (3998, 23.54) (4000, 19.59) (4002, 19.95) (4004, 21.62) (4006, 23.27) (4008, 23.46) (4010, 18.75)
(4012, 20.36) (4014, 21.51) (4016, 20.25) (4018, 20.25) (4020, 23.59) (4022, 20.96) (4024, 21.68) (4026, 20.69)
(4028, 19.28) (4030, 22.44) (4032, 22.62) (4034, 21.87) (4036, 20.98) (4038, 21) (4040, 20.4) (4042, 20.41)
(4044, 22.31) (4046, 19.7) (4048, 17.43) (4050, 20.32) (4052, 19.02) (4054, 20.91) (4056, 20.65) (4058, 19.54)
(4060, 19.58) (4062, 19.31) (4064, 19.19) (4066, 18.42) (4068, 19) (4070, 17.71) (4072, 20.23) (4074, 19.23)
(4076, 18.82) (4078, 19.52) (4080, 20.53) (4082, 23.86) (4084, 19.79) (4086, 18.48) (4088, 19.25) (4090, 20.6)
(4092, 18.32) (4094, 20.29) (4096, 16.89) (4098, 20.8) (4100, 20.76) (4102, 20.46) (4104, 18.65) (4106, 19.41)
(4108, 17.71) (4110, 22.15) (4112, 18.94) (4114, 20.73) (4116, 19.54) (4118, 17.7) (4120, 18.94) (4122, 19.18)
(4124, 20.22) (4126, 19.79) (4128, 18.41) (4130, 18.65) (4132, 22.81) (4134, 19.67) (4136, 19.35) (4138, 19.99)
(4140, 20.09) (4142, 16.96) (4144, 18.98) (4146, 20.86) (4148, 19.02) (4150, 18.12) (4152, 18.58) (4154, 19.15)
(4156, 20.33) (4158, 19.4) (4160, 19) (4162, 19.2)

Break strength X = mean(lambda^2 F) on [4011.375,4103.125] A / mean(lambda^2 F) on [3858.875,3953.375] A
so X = 1.06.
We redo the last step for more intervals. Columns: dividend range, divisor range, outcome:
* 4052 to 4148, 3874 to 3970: 1.04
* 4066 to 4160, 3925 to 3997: 1.03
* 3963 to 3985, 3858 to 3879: 1.05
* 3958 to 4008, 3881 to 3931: 1.07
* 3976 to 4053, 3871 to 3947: 1.06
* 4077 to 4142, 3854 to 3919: 1.06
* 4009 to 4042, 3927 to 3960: 1.09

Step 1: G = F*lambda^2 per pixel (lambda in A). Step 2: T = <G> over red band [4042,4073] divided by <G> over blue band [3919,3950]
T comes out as 1.0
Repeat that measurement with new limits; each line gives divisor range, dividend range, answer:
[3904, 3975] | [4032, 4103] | 1.04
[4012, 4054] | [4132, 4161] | 0.98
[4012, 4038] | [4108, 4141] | 0.97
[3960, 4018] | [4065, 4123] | 0.98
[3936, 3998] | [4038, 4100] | 1.00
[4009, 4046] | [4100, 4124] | 0.97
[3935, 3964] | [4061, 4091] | 1.02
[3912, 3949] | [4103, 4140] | 1.07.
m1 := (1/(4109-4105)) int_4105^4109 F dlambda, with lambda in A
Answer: 18.6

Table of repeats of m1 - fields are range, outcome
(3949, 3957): 19.8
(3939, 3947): 20.5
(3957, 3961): 20.7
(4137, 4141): 20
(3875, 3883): 21.9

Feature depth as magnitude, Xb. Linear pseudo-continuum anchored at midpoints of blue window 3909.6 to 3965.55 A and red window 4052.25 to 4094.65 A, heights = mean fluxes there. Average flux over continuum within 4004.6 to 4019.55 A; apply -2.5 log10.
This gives -0.07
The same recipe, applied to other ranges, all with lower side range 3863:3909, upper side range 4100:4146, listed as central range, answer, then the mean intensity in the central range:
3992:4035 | -0.056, 21.3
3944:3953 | 0.002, 20.6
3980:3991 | 0.032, 19.8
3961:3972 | -0.033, 21.2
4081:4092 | -0.024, 20.2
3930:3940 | 0.061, 19.6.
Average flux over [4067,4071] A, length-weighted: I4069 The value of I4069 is 18.4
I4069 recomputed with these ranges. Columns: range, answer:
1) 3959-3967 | 21.7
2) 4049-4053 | 19.7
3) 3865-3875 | 22.1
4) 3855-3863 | 19.8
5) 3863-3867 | 19.9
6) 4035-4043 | 20.7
